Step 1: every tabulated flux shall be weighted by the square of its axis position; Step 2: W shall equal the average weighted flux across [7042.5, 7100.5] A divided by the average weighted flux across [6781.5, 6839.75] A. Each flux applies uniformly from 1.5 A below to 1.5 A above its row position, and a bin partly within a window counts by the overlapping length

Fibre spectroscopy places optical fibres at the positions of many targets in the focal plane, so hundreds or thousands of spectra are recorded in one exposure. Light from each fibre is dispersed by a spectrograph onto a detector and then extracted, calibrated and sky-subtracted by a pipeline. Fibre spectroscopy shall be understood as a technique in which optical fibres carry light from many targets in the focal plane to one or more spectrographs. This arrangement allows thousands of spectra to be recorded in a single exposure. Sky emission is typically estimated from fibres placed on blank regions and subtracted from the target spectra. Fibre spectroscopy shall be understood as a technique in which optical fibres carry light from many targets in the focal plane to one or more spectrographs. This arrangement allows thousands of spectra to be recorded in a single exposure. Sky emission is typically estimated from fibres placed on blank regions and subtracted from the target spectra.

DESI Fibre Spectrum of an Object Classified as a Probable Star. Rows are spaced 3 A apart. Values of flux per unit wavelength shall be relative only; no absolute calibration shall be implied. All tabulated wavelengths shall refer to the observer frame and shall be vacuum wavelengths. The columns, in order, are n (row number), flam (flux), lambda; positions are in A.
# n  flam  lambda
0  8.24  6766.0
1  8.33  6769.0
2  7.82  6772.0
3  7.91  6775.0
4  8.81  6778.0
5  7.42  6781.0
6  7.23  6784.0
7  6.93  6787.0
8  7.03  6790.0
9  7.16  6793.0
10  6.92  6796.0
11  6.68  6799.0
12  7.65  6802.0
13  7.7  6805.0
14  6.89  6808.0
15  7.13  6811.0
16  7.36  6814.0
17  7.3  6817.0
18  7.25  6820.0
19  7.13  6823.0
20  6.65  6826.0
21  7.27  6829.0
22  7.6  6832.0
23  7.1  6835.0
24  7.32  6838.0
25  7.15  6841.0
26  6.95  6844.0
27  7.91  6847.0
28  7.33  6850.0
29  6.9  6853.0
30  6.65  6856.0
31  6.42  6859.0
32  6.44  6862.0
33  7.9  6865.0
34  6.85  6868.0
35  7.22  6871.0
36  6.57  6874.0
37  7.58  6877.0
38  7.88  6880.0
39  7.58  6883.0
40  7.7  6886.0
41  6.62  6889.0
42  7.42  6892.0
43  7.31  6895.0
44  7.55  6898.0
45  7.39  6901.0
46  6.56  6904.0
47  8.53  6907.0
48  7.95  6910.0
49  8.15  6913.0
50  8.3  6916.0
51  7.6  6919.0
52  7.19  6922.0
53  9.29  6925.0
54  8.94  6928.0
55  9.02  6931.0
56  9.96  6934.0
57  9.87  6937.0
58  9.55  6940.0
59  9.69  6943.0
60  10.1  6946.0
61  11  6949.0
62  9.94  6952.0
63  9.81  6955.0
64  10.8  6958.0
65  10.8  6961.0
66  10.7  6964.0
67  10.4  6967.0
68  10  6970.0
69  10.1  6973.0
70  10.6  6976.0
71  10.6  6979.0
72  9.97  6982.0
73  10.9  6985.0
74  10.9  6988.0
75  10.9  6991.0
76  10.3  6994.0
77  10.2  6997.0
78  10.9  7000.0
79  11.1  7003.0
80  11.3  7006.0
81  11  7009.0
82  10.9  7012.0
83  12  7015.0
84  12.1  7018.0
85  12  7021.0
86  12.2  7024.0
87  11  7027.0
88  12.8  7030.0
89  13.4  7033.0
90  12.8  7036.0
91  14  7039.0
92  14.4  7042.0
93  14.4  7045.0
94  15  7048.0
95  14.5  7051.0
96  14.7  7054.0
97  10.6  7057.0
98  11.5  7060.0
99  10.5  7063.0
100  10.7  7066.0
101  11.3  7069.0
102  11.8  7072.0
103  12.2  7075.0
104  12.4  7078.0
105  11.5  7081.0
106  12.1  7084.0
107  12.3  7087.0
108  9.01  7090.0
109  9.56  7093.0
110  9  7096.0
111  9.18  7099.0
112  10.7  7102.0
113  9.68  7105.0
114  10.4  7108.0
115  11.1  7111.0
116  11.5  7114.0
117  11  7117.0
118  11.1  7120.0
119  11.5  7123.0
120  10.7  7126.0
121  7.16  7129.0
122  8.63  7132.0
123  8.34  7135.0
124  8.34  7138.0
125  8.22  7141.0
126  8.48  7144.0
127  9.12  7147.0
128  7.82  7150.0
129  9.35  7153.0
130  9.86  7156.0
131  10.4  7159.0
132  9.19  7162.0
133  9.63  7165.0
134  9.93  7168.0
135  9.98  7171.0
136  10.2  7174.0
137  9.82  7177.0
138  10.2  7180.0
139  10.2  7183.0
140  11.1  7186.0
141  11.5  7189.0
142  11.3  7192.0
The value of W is 1.76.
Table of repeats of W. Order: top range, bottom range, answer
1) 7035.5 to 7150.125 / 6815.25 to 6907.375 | 1.62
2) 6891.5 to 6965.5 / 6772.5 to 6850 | 1.27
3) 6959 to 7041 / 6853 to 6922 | 1.58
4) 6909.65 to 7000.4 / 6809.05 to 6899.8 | 1.41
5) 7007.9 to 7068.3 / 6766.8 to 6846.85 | 1.82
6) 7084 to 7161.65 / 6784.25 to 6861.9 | 1.49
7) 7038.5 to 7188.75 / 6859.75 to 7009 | 1.23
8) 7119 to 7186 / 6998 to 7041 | 0.82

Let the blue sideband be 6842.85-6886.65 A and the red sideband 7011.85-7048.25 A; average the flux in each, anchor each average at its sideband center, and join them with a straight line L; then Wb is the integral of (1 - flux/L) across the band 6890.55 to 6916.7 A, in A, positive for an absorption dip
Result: 2.6 A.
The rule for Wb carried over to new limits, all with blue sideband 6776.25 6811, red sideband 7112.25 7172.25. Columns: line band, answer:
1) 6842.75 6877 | 3.05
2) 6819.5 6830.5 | 0.65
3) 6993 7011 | -4.56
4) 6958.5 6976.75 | -4.42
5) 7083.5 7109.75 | -2.63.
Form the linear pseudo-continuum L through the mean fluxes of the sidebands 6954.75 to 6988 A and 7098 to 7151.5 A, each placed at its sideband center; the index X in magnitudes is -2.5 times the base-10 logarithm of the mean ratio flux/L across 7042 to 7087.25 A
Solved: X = -0.24 mag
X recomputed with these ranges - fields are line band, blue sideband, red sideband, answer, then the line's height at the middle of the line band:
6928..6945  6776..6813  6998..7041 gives 0.074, 10.3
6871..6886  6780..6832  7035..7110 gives 0.138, 8.42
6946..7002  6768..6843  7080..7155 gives -0.205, 8.68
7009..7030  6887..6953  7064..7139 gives -0.219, 9.59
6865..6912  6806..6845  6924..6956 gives 0.160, 8.59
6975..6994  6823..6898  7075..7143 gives -0.218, 8.68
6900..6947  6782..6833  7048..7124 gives 0.033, 8.87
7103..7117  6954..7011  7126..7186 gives -0.114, 9.64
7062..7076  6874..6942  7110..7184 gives -0.230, 9.14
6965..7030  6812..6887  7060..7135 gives -0.187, 9.23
